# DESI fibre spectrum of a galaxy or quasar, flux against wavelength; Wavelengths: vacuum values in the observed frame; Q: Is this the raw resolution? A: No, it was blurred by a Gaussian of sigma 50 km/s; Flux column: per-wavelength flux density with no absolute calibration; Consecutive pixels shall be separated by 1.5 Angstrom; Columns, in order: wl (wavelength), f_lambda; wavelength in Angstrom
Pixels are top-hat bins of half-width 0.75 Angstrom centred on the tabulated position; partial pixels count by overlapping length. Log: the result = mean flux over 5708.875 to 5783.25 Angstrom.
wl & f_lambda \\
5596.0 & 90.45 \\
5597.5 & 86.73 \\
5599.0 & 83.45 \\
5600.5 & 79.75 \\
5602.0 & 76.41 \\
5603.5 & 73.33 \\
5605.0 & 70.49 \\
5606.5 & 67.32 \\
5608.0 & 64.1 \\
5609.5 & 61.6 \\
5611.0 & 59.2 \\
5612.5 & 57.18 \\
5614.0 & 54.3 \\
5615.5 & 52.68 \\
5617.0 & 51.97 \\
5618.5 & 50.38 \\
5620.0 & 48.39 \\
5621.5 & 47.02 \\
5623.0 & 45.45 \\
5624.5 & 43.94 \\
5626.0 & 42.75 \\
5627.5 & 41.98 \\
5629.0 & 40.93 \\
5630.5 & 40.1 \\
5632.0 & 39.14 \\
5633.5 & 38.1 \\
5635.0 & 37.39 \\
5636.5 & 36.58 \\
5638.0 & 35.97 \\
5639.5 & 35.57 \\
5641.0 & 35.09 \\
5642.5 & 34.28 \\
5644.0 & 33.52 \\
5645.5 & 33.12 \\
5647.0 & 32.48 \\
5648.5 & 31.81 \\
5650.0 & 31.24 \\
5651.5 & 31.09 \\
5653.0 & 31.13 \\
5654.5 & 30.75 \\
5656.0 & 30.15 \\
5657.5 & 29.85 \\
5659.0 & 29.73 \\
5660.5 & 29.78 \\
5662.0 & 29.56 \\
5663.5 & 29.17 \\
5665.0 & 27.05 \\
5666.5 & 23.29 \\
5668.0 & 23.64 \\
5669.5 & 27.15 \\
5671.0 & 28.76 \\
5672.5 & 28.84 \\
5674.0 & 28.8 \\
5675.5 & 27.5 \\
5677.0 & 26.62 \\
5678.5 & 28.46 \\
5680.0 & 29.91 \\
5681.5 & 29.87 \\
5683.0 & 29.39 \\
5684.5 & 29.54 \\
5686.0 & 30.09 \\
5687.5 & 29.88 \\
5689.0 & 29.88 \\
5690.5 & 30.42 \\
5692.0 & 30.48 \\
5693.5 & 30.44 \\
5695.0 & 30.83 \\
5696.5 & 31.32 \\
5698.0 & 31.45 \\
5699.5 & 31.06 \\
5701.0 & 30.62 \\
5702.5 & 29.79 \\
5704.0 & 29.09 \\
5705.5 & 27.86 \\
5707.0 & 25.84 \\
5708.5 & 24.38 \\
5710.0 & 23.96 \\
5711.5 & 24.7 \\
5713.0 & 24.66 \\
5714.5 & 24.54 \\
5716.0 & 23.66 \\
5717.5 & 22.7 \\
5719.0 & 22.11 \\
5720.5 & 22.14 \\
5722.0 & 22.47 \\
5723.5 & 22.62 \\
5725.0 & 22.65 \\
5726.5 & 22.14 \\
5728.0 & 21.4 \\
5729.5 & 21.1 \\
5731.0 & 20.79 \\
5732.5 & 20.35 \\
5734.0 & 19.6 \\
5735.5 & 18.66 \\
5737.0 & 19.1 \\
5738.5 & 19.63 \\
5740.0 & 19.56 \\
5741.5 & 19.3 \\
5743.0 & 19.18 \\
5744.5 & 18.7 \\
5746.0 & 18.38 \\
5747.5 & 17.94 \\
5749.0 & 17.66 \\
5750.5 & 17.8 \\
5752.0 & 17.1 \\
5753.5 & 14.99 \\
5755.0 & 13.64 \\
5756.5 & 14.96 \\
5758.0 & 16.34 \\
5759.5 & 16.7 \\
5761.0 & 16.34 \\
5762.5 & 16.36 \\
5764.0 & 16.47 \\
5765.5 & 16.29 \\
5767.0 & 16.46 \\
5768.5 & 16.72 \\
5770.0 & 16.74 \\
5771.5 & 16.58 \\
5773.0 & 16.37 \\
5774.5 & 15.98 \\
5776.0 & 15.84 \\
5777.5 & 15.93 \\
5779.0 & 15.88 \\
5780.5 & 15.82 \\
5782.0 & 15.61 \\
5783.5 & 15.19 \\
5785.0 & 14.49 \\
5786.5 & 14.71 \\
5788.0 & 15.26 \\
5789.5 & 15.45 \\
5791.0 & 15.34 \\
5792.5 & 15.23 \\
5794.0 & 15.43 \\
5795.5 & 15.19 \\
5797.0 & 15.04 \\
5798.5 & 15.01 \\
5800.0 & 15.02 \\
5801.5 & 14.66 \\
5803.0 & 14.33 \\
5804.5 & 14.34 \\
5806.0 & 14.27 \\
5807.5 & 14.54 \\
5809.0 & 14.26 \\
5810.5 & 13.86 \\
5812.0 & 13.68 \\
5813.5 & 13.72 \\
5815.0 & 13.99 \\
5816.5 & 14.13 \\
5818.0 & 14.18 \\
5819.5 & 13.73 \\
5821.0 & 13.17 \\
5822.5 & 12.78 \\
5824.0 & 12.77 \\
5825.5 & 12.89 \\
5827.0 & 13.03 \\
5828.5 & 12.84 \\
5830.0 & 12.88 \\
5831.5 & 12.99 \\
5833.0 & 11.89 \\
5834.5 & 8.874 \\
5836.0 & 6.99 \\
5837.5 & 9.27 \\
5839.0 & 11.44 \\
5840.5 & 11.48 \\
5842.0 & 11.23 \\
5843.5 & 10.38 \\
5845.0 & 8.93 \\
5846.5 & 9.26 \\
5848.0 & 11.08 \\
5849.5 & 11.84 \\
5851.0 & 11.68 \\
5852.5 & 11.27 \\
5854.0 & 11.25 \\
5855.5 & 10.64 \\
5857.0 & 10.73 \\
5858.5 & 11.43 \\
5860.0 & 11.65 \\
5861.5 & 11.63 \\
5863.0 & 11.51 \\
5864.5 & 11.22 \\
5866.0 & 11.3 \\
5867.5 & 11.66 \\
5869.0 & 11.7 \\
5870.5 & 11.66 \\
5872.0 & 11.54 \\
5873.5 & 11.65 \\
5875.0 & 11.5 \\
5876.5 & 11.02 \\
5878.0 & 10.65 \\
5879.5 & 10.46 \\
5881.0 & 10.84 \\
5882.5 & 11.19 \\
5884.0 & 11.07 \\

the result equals 18.9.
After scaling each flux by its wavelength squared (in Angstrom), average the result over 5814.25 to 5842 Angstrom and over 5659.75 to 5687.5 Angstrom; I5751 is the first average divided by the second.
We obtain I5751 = 0.45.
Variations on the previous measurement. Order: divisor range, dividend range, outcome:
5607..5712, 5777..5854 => 0.40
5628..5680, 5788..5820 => 0.48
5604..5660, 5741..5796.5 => 0.40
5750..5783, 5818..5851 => 0.73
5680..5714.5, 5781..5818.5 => 0.53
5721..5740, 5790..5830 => 0.70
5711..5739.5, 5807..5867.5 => 0.57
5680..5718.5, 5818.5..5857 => 0.42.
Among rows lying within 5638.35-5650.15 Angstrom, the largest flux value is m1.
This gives 35.57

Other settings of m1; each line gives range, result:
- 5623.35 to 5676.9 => 43.94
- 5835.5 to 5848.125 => 11.48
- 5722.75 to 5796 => 22.65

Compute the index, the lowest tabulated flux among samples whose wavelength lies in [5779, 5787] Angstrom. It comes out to 14.49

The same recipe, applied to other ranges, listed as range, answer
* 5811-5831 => 12.77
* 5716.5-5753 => 17.1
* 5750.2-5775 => 13.64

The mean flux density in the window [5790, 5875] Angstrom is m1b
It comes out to 12.5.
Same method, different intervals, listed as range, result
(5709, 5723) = 23.4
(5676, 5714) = 28.8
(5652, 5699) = 29.2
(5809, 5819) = 13.9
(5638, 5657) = 32.6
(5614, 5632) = 46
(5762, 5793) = 15.8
